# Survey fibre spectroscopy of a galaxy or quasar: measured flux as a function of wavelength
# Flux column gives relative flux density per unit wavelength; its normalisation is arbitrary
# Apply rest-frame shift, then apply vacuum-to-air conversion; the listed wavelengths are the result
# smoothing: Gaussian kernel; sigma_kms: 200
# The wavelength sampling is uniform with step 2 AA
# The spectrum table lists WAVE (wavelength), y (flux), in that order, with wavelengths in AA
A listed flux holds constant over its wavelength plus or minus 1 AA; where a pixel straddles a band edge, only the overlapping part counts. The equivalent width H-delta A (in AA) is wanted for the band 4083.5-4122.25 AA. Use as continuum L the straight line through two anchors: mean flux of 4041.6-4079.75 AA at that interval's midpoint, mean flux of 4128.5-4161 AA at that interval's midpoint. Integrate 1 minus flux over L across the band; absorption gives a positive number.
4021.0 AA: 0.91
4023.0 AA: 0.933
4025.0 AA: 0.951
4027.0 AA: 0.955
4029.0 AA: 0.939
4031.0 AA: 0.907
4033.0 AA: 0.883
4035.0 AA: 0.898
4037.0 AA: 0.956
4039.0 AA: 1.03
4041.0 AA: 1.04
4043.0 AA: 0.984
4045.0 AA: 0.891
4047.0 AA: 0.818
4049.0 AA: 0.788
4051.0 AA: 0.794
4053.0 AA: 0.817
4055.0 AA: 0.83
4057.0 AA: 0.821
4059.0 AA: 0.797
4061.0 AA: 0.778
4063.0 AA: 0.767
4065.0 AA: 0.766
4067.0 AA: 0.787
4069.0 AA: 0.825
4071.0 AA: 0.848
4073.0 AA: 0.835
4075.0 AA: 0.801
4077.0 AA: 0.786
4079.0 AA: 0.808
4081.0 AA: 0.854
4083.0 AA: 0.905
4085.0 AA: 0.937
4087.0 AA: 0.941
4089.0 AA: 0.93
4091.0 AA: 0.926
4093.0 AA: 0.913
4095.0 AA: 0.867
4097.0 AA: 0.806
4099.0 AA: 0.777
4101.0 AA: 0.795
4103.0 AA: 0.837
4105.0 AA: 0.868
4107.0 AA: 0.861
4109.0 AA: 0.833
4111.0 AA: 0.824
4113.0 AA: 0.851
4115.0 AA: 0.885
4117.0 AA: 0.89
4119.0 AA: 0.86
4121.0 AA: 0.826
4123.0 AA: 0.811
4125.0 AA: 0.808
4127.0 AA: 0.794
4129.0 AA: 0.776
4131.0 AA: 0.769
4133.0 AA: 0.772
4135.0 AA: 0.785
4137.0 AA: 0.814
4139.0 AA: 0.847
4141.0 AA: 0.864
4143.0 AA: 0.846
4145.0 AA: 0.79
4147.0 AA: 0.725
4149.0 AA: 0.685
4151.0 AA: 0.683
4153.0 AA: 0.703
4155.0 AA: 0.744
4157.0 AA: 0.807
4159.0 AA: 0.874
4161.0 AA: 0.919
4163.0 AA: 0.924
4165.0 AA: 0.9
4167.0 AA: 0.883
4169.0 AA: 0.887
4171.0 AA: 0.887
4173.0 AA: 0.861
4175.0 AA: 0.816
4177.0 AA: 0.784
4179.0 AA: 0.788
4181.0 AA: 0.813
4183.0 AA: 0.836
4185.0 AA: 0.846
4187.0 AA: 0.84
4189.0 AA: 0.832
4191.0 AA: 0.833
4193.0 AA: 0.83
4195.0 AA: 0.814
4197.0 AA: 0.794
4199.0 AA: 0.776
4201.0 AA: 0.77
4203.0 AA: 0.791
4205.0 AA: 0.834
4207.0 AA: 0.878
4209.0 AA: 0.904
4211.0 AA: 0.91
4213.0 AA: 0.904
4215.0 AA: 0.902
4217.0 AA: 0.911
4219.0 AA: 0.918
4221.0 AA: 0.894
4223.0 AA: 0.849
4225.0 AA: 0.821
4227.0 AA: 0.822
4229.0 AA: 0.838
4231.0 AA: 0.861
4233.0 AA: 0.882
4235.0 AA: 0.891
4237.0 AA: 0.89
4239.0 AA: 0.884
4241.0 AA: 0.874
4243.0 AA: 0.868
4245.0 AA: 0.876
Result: -3.01 AA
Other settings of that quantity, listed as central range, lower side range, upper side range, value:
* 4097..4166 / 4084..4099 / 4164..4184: 4.3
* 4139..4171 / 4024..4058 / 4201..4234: 2.2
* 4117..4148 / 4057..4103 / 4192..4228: 1.3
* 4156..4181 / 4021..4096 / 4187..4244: 0.1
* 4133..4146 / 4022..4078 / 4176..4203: 0.2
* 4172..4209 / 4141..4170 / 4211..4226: 1.5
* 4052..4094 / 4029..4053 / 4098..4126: 1.6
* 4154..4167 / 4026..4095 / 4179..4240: -0.1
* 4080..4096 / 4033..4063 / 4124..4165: -1.3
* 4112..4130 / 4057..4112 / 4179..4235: 0.2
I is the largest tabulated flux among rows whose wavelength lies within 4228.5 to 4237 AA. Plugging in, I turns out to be 0.891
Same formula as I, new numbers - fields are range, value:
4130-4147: 0.864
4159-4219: 0.924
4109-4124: 0.89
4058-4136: 0.941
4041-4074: 1.04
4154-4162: 0.919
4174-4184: 0.836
